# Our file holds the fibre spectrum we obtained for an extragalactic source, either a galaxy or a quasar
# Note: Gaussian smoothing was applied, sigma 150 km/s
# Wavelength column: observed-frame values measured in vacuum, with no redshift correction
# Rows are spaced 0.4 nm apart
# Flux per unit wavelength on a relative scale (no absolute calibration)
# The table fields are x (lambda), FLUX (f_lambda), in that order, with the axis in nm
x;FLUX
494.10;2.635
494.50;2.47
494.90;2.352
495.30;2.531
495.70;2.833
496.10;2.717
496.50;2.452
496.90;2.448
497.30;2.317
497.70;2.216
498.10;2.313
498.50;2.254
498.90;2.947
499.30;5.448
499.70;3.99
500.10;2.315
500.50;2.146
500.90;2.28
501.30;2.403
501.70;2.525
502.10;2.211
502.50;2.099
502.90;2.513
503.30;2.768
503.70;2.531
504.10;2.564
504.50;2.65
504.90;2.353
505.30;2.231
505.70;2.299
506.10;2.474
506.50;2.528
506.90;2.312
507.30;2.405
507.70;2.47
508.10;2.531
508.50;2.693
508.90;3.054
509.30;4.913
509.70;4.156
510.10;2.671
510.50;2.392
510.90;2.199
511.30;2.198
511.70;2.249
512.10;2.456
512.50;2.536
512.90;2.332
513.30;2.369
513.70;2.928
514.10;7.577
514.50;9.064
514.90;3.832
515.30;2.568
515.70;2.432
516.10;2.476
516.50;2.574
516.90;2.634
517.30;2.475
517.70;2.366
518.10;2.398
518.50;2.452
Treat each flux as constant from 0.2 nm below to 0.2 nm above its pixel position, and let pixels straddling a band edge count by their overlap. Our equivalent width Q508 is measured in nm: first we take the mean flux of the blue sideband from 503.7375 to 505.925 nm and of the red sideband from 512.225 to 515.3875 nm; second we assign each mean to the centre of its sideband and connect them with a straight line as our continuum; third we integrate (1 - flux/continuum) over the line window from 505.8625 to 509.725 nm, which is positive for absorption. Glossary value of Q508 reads 0.18 nm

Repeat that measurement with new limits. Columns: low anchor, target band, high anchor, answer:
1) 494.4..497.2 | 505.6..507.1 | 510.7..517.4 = 0.272 nm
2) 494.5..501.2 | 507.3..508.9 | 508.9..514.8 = 0.350 nm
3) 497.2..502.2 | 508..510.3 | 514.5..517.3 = -0.285 nm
